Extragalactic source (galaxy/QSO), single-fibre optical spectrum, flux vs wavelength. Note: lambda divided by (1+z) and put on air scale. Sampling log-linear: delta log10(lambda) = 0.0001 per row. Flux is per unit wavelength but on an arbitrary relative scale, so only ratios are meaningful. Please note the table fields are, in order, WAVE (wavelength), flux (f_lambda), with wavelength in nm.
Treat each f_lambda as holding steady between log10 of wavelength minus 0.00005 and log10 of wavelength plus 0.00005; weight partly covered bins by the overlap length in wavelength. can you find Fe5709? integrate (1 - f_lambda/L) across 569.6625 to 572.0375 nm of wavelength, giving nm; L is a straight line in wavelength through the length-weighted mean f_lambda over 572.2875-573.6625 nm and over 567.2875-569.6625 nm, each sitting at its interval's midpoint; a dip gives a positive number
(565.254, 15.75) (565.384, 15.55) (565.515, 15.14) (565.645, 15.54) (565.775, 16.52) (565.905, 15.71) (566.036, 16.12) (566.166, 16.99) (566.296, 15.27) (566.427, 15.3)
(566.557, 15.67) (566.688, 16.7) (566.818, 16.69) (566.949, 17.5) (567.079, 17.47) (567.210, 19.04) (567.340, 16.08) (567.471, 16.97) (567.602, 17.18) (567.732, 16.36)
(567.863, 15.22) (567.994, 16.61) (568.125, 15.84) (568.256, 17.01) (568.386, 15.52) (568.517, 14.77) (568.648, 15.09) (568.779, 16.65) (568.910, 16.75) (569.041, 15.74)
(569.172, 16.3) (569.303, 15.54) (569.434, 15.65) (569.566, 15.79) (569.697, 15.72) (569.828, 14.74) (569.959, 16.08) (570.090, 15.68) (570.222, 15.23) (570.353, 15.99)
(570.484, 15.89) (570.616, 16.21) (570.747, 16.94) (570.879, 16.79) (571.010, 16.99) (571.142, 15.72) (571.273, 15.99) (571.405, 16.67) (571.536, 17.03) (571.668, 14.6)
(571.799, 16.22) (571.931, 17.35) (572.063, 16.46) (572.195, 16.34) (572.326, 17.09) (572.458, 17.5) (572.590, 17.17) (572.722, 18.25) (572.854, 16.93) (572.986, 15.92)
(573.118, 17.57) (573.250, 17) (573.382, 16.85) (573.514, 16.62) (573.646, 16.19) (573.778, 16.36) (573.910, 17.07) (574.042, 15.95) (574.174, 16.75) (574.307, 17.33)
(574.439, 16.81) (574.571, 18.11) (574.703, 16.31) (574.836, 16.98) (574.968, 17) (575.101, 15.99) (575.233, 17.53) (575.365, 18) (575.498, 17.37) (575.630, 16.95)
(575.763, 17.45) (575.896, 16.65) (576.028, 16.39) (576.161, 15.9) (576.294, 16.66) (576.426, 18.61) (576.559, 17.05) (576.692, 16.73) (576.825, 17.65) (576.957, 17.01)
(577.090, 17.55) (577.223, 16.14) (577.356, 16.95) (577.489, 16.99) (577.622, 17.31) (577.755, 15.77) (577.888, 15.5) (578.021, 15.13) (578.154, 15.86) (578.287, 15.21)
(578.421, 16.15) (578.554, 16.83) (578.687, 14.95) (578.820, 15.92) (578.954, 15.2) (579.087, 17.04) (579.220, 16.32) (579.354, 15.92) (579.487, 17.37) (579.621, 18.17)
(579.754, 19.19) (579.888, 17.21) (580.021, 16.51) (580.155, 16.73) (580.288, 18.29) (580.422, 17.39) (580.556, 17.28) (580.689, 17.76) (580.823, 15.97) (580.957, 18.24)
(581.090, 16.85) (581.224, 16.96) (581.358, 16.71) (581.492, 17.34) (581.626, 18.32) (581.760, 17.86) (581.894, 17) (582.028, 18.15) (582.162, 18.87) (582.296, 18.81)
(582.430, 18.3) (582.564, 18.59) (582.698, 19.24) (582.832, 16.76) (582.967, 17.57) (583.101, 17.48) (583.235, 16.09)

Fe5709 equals 0.07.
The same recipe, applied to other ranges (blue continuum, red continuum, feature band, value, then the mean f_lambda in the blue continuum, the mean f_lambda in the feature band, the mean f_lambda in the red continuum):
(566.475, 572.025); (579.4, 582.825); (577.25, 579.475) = 0.16 nm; 16.2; 16.1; 17.7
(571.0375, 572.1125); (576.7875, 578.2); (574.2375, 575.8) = -0.07 nm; 16.3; 17.1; 16.5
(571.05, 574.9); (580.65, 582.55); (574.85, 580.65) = 0.15 nm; 16.7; 16.8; 17.7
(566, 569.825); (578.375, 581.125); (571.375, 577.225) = -0.10 nm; 16.2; 16.9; 16.9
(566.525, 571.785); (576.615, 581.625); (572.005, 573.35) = -0.05 nm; 16.2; 17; 16.8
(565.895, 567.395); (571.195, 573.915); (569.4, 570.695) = 0.07 nm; 16.6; 15.7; 16.7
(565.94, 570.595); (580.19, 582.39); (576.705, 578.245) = 0.06 nm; 16.1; 16.5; 17.6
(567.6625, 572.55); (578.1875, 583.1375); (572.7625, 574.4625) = -0.03 nm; 16.1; 16.7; 17.2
